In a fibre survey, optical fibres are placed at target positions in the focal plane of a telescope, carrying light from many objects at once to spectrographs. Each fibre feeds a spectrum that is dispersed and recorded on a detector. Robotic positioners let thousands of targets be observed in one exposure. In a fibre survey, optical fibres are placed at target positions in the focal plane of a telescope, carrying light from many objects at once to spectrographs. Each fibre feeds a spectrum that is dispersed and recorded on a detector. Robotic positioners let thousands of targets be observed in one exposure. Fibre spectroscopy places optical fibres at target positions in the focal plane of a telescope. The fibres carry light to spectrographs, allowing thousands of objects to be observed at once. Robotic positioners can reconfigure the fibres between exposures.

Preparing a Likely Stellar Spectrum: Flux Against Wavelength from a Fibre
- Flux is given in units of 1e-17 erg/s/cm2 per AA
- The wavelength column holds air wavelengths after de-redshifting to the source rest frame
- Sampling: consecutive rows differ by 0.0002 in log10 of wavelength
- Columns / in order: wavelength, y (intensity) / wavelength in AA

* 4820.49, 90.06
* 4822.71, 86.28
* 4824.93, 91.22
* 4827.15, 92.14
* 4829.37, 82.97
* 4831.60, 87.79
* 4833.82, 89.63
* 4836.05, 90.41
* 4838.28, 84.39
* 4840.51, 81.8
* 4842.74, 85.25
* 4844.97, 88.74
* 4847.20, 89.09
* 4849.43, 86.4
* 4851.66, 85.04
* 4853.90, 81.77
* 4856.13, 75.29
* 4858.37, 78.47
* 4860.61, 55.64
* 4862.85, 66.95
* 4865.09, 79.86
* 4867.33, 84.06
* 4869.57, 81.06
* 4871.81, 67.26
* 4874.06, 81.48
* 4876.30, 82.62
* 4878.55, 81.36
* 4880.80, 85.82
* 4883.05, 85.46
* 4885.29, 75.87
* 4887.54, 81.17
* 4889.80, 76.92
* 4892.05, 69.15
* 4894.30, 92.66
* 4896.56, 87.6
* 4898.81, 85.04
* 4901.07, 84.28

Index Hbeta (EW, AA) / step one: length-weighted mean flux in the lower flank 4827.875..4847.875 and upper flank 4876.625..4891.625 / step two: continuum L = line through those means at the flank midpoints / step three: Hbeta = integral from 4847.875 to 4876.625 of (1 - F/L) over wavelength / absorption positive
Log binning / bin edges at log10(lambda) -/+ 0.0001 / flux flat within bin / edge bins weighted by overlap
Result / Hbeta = 2.10 AA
